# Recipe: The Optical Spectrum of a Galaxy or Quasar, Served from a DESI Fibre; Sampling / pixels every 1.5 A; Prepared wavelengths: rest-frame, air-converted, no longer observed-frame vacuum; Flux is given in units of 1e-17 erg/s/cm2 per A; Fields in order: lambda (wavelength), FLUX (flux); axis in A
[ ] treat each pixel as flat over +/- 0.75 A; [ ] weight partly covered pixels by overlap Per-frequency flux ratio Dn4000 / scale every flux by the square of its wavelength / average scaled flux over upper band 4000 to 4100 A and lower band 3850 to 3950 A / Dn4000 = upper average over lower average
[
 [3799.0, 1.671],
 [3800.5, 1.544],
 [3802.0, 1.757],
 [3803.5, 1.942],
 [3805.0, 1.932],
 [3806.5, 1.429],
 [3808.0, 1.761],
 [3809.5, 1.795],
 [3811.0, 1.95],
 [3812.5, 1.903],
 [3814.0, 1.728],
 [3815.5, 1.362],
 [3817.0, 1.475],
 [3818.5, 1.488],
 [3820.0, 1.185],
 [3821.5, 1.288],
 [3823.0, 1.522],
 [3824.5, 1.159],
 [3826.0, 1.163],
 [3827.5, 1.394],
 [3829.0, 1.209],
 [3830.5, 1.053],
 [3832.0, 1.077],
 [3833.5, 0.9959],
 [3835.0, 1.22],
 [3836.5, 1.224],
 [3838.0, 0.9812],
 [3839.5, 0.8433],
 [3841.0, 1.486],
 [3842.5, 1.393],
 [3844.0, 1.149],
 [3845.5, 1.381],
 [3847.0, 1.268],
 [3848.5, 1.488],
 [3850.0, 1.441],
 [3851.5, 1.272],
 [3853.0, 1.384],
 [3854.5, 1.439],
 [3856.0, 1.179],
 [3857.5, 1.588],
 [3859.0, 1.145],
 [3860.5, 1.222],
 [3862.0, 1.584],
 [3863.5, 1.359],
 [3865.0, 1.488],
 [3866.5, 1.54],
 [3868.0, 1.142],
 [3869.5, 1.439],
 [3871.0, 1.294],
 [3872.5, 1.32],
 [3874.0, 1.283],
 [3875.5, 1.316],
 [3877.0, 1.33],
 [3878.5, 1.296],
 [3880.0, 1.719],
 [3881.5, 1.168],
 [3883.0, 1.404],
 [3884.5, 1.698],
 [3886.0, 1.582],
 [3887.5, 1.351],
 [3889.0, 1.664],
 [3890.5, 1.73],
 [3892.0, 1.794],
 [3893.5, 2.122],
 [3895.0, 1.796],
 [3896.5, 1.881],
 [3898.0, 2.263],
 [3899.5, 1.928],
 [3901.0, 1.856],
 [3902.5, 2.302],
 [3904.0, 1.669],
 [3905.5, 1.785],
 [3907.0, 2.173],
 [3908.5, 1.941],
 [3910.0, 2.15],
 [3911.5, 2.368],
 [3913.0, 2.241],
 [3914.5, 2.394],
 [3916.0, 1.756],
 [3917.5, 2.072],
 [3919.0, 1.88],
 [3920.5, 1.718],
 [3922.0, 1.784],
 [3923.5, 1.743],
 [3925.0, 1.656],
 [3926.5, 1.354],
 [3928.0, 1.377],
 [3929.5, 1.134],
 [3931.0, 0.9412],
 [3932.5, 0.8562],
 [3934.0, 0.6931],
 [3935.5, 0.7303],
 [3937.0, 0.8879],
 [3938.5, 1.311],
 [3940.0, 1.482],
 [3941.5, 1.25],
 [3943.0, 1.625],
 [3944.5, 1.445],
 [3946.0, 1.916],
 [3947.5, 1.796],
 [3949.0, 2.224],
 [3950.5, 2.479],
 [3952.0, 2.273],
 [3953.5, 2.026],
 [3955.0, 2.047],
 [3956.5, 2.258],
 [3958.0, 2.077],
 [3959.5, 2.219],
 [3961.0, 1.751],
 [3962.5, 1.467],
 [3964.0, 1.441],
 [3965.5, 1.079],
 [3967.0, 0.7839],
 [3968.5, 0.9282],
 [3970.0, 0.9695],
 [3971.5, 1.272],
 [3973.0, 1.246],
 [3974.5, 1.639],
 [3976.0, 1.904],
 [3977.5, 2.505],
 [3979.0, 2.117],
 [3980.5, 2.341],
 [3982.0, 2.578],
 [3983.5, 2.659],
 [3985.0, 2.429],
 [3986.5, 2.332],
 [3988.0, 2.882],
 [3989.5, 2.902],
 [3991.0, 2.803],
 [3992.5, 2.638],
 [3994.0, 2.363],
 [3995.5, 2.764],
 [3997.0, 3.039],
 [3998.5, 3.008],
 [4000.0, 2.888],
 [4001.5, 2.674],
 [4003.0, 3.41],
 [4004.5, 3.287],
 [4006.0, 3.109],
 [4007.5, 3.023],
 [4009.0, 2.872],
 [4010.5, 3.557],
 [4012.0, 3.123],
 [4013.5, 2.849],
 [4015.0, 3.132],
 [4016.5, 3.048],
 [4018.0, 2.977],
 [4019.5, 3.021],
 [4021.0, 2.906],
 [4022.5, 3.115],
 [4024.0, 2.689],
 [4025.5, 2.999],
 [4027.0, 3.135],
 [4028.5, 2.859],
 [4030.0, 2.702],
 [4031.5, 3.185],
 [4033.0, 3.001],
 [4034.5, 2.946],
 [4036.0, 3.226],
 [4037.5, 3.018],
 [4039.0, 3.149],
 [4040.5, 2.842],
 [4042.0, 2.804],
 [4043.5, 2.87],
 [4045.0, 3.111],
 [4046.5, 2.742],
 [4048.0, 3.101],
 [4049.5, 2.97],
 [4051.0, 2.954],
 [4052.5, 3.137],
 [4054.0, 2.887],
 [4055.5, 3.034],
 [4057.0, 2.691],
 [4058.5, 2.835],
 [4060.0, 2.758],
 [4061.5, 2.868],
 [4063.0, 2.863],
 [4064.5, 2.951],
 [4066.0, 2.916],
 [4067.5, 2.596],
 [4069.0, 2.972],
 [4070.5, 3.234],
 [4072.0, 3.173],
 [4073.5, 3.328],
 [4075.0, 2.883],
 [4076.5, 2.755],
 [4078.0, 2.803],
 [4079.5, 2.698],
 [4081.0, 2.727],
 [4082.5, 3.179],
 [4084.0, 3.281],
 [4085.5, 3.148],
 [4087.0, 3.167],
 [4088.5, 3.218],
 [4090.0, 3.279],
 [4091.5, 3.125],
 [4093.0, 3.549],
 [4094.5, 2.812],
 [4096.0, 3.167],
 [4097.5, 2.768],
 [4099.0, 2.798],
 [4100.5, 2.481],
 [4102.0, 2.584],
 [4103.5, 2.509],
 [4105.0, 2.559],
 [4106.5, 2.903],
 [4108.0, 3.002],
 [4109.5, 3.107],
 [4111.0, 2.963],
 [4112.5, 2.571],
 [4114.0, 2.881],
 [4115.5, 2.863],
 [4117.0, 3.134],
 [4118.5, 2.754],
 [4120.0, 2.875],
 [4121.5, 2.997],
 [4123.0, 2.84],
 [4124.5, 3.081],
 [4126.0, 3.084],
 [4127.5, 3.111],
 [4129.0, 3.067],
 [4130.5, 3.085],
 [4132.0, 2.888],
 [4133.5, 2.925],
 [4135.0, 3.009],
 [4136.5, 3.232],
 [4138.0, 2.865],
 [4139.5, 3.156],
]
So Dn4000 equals 2.04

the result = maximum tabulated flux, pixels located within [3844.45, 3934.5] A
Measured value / 2.394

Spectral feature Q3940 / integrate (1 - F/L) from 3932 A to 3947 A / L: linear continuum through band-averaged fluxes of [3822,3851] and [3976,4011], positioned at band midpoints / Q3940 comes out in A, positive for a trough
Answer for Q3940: 6.8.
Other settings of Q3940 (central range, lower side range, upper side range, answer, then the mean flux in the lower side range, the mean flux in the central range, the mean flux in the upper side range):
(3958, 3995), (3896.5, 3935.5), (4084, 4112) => 3.2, 1.74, 1.98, 2.96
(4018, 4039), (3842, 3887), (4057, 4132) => -4.2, 1.38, 2.99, 2.94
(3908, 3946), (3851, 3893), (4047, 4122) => 5.0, 1.42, 1.56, 2.94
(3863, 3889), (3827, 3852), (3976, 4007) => 2.9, 1.23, 1.4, 2.72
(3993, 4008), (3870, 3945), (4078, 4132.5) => -4.7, 1.61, 2.95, 2.95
